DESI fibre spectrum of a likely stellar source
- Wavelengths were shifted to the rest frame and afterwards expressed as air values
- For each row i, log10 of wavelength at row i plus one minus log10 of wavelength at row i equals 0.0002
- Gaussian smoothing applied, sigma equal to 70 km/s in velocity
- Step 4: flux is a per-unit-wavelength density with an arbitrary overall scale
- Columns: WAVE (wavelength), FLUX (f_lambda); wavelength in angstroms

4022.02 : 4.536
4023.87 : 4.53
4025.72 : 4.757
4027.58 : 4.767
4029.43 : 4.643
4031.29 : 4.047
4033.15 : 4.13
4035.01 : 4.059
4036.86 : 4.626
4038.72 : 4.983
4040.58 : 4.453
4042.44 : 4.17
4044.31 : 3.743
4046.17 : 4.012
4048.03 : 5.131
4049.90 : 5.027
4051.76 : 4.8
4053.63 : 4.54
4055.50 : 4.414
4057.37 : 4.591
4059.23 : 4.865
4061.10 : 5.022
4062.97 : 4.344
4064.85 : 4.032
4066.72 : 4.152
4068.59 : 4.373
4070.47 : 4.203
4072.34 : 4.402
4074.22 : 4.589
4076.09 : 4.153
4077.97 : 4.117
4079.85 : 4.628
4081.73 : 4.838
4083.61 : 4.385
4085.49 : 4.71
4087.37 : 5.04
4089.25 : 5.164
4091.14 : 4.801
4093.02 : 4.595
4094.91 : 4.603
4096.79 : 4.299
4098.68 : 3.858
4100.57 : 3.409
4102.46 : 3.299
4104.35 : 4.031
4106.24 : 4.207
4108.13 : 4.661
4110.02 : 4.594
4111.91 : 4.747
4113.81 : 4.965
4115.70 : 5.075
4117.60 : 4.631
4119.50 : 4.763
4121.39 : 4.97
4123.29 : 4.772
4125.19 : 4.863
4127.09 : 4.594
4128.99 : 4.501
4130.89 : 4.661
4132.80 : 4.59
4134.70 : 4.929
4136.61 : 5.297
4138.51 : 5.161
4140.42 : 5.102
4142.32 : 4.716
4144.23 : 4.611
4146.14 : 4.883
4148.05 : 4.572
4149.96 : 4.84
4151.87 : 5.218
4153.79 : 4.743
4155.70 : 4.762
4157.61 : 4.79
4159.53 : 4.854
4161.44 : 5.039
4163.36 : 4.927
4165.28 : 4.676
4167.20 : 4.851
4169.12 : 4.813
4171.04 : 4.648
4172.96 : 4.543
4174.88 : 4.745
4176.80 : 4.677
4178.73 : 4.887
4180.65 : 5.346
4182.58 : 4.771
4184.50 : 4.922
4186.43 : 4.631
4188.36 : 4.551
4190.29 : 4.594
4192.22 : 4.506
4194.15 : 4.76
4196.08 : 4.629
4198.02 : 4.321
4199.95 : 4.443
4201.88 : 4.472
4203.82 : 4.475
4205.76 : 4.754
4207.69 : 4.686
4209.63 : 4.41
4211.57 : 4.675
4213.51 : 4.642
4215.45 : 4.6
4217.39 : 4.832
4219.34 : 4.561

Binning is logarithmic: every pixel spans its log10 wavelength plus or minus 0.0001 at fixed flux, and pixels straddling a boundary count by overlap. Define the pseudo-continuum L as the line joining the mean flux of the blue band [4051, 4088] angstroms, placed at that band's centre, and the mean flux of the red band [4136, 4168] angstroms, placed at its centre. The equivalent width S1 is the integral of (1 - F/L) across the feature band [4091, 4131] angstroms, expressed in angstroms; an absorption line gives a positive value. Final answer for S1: 1.78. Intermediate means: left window 4.5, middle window 4.49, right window 4.88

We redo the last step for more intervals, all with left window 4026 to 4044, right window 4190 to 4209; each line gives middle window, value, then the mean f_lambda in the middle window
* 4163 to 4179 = -0.7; 4.74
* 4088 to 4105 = 0.9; 4.25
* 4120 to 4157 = -2.6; 4.83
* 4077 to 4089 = -0.5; 4.65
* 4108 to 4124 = -1.1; 4.81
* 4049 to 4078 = -0.3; 4.49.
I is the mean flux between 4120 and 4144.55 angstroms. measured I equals 4.83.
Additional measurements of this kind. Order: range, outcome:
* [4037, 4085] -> 4.48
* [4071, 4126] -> 4.52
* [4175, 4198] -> 4.73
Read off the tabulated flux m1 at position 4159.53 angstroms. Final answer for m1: 4.854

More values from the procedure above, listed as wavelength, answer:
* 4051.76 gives 4.8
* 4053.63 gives 4.54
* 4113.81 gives 4.965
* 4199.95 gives 4.443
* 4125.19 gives 4.863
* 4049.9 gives 5.027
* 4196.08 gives 4.629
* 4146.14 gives 4.883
